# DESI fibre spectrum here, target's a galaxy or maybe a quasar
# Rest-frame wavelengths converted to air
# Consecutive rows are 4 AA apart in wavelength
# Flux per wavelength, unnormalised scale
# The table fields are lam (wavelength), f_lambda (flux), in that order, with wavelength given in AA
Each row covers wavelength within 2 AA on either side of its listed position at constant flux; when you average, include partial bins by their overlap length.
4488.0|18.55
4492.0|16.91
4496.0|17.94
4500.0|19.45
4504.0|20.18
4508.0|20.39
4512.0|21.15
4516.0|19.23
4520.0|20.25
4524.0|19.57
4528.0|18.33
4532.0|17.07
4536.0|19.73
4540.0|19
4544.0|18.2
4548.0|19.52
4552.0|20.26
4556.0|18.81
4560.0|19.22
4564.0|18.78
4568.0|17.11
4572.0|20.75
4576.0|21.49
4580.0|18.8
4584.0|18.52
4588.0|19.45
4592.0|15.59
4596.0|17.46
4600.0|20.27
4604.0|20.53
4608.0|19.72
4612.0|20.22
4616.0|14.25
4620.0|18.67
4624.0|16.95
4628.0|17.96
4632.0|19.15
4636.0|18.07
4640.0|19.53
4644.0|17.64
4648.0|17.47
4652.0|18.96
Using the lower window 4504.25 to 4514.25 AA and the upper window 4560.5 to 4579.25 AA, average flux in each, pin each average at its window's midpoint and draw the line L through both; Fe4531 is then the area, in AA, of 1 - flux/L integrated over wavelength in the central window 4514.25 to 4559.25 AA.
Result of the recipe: 2.25 AA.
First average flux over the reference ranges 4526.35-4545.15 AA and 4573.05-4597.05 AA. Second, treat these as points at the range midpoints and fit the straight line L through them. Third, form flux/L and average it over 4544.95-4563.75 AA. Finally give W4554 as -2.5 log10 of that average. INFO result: -0.044 mag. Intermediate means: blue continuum 18.5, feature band 19.3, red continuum 18.7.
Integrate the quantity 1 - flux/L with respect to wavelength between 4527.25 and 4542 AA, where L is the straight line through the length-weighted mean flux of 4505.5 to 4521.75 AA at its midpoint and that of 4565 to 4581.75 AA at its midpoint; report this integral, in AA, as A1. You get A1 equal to 1.1 AA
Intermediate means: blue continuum 20.3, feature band 18.5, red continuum 19.5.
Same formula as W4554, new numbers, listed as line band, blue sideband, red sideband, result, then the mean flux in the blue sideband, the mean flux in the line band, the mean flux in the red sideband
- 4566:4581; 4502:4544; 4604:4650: -0.04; 19.4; 19.6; 18.3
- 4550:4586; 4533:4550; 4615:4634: -0.04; 19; 19.3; 17.6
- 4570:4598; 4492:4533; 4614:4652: -0.03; 19.3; 18.9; 17.8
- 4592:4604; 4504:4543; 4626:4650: 0.01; 19.4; 18.6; 18.3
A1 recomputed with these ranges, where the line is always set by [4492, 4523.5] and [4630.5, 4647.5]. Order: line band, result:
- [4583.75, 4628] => 1.09 AA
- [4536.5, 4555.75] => 0.03 AA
